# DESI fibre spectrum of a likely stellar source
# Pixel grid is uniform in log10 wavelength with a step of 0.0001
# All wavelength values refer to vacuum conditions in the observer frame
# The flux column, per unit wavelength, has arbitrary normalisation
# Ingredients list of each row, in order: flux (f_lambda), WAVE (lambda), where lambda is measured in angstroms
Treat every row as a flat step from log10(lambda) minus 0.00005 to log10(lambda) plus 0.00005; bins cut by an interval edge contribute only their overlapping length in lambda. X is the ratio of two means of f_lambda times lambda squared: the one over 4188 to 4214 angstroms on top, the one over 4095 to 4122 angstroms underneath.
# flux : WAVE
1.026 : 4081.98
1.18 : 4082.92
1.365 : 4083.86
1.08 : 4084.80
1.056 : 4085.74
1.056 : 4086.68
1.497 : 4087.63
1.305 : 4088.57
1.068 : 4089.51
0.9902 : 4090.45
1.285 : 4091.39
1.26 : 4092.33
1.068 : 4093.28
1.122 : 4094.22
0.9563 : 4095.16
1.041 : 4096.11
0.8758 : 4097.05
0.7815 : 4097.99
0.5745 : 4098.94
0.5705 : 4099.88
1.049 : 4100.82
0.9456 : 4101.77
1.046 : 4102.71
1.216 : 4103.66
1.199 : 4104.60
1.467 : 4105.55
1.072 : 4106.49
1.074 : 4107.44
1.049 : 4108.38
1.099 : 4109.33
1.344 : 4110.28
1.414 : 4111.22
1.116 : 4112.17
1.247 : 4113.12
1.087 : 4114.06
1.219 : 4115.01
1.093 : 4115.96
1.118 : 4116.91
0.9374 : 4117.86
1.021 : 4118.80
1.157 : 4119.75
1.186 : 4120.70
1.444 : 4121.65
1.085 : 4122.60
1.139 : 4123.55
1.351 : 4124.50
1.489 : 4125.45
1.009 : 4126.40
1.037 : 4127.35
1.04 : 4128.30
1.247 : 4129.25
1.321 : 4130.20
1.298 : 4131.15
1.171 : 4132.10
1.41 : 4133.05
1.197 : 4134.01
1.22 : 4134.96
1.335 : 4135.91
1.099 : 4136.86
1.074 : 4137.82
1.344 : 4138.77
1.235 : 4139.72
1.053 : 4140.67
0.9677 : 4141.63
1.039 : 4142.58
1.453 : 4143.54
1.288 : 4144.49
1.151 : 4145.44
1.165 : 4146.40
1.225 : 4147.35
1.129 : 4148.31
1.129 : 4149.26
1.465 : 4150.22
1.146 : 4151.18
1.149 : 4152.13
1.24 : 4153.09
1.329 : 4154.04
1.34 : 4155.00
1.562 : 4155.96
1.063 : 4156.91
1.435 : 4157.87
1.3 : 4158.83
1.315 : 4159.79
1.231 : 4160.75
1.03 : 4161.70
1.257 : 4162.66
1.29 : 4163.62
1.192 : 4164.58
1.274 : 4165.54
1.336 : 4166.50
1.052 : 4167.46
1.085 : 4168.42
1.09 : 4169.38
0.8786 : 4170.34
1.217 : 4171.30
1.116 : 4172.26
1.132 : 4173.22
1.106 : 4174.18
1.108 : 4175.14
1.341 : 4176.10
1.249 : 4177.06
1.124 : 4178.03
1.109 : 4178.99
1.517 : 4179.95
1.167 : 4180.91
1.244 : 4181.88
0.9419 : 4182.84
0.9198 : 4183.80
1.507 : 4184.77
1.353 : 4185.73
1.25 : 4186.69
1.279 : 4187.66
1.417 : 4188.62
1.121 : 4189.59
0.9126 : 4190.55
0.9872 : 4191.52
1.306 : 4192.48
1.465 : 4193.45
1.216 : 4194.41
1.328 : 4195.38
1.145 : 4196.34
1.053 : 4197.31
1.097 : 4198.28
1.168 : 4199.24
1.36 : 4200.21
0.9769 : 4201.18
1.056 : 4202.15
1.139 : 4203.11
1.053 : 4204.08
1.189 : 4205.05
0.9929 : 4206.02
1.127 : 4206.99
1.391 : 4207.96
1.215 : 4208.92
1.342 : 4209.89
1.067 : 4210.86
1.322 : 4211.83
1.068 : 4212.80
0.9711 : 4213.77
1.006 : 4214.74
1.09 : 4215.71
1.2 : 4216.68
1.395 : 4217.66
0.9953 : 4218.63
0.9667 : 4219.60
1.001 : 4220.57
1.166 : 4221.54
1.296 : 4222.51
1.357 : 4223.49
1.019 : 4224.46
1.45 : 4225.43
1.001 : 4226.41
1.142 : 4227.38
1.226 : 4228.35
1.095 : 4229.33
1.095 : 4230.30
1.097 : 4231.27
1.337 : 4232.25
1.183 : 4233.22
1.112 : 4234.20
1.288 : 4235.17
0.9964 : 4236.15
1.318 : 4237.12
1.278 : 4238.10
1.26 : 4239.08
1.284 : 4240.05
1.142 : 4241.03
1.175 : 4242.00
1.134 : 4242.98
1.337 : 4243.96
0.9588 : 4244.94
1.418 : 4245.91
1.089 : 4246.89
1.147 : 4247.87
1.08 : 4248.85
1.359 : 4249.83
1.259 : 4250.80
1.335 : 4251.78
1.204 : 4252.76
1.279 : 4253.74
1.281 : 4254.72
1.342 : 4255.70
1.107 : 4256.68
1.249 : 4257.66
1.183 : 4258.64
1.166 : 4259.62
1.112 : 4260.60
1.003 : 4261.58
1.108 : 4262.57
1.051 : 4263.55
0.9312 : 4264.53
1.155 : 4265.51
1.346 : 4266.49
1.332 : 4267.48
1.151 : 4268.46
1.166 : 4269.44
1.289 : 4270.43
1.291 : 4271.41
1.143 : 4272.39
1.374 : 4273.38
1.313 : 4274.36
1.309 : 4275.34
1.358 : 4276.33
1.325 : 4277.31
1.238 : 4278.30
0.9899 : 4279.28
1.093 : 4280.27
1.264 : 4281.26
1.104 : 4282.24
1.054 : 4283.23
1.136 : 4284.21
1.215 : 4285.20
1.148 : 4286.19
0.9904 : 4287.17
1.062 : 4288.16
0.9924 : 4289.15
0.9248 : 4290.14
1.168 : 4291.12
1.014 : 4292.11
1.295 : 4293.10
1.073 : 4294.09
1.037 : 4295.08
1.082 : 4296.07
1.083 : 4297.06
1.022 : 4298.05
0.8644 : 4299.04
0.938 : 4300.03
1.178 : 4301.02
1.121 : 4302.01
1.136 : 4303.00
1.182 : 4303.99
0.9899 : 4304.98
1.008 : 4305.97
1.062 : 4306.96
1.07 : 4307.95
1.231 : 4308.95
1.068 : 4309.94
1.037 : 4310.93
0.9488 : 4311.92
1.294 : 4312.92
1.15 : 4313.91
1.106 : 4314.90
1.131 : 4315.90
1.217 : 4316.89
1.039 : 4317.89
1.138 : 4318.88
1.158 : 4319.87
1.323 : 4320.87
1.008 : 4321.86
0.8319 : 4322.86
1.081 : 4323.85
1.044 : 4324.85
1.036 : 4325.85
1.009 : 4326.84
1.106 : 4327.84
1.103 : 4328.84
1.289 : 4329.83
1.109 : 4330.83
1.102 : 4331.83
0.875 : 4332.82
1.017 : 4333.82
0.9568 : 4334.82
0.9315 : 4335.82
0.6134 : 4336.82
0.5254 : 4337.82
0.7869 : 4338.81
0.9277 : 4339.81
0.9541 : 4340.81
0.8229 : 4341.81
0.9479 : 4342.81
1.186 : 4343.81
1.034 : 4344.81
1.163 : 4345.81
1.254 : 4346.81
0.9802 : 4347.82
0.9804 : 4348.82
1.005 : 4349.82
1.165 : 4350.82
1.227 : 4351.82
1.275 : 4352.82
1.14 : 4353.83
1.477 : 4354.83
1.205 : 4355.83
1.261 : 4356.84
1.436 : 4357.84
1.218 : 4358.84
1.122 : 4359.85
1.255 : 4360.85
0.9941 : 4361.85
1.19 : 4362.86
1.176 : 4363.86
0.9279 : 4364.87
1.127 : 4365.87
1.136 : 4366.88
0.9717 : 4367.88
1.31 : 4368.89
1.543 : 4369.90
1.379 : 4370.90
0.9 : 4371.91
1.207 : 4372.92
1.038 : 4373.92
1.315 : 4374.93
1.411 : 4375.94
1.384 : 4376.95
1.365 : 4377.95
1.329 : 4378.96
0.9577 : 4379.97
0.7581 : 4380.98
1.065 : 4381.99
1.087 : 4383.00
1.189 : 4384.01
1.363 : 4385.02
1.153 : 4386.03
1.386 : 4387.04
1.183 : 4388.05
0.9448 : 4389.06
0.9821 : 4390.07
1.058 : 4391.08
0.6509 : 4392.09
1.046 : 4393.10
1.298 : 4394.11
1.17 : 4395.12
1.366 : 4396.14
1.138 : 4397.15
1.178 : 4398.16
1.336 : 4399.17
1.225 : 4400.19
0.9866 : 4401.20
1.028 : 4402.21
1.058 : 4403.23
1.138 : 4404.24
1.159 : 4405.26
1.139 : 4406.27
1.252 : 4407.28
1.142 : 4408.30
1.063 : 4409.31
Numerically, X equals 1.13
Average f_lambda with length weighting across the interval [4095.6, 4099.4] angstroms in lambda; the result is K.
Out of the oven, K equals 0.819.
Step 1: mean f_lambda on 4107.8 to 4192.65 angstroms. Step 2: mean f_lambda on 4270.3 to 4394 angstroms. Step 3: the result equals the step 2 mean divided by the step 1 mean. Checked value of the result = 0.93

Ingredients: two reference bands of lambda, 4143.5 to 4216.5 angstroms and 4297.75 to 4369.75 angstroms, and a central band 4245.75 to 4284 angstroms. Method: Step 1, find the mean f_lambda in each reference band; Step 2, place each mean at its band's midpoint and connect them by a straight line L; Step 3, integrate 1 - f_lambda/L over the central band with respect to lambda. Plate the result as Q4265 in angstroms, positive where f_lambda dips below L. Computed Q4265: -2.4 angstroms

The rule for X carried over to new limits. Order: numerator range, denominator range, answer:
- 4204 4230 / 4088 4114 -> 1.13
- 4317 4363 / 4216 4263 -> 0.95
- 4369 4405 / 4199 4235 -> 1.09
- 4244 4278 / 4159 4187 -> 1.07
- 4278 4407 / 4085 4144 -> 1.08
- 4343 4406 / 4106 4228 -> 1.08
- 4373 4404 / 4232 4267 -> 1.03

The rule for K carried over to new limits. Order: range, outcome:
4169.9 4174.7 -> 1.09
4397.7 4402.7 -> 1.15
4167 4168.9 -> 1.07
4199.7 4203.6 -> 1.13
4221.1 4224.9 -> 1.21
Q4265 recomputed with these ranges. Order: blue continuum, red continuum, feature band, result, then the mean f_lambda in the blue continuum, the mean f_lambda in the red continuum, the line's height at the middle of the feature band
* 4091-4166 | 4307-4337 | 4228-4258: -2.6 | 1.17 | 1.07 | 1.11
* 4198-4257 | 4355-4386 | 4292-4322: 2.2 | 1.18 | 1.19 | 1.18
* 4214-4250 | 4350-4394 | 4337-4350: 2.4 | 1.17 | 1.17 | 1.17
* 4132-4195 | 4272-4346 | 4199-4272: -2.2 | 1.21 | 1.07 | 1.14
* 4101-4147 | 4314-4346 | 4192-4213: -1.3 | 1.18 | 1.02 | 1.12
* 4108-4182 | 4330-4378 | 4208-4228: 0.2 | 1.2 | 1.11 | 1.17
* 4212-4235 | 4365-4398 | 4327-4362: 2.6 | 1.15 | 1.16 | 1.16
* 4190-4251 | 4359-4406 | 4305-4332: 1.4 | 1.17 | 1.15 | 1.16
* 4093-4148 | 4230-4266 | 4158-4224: -0.7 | 1.14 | 1.19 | 1.16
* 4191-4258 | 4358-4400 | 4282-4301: 1.8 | 1.18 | 1.16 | 1.17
